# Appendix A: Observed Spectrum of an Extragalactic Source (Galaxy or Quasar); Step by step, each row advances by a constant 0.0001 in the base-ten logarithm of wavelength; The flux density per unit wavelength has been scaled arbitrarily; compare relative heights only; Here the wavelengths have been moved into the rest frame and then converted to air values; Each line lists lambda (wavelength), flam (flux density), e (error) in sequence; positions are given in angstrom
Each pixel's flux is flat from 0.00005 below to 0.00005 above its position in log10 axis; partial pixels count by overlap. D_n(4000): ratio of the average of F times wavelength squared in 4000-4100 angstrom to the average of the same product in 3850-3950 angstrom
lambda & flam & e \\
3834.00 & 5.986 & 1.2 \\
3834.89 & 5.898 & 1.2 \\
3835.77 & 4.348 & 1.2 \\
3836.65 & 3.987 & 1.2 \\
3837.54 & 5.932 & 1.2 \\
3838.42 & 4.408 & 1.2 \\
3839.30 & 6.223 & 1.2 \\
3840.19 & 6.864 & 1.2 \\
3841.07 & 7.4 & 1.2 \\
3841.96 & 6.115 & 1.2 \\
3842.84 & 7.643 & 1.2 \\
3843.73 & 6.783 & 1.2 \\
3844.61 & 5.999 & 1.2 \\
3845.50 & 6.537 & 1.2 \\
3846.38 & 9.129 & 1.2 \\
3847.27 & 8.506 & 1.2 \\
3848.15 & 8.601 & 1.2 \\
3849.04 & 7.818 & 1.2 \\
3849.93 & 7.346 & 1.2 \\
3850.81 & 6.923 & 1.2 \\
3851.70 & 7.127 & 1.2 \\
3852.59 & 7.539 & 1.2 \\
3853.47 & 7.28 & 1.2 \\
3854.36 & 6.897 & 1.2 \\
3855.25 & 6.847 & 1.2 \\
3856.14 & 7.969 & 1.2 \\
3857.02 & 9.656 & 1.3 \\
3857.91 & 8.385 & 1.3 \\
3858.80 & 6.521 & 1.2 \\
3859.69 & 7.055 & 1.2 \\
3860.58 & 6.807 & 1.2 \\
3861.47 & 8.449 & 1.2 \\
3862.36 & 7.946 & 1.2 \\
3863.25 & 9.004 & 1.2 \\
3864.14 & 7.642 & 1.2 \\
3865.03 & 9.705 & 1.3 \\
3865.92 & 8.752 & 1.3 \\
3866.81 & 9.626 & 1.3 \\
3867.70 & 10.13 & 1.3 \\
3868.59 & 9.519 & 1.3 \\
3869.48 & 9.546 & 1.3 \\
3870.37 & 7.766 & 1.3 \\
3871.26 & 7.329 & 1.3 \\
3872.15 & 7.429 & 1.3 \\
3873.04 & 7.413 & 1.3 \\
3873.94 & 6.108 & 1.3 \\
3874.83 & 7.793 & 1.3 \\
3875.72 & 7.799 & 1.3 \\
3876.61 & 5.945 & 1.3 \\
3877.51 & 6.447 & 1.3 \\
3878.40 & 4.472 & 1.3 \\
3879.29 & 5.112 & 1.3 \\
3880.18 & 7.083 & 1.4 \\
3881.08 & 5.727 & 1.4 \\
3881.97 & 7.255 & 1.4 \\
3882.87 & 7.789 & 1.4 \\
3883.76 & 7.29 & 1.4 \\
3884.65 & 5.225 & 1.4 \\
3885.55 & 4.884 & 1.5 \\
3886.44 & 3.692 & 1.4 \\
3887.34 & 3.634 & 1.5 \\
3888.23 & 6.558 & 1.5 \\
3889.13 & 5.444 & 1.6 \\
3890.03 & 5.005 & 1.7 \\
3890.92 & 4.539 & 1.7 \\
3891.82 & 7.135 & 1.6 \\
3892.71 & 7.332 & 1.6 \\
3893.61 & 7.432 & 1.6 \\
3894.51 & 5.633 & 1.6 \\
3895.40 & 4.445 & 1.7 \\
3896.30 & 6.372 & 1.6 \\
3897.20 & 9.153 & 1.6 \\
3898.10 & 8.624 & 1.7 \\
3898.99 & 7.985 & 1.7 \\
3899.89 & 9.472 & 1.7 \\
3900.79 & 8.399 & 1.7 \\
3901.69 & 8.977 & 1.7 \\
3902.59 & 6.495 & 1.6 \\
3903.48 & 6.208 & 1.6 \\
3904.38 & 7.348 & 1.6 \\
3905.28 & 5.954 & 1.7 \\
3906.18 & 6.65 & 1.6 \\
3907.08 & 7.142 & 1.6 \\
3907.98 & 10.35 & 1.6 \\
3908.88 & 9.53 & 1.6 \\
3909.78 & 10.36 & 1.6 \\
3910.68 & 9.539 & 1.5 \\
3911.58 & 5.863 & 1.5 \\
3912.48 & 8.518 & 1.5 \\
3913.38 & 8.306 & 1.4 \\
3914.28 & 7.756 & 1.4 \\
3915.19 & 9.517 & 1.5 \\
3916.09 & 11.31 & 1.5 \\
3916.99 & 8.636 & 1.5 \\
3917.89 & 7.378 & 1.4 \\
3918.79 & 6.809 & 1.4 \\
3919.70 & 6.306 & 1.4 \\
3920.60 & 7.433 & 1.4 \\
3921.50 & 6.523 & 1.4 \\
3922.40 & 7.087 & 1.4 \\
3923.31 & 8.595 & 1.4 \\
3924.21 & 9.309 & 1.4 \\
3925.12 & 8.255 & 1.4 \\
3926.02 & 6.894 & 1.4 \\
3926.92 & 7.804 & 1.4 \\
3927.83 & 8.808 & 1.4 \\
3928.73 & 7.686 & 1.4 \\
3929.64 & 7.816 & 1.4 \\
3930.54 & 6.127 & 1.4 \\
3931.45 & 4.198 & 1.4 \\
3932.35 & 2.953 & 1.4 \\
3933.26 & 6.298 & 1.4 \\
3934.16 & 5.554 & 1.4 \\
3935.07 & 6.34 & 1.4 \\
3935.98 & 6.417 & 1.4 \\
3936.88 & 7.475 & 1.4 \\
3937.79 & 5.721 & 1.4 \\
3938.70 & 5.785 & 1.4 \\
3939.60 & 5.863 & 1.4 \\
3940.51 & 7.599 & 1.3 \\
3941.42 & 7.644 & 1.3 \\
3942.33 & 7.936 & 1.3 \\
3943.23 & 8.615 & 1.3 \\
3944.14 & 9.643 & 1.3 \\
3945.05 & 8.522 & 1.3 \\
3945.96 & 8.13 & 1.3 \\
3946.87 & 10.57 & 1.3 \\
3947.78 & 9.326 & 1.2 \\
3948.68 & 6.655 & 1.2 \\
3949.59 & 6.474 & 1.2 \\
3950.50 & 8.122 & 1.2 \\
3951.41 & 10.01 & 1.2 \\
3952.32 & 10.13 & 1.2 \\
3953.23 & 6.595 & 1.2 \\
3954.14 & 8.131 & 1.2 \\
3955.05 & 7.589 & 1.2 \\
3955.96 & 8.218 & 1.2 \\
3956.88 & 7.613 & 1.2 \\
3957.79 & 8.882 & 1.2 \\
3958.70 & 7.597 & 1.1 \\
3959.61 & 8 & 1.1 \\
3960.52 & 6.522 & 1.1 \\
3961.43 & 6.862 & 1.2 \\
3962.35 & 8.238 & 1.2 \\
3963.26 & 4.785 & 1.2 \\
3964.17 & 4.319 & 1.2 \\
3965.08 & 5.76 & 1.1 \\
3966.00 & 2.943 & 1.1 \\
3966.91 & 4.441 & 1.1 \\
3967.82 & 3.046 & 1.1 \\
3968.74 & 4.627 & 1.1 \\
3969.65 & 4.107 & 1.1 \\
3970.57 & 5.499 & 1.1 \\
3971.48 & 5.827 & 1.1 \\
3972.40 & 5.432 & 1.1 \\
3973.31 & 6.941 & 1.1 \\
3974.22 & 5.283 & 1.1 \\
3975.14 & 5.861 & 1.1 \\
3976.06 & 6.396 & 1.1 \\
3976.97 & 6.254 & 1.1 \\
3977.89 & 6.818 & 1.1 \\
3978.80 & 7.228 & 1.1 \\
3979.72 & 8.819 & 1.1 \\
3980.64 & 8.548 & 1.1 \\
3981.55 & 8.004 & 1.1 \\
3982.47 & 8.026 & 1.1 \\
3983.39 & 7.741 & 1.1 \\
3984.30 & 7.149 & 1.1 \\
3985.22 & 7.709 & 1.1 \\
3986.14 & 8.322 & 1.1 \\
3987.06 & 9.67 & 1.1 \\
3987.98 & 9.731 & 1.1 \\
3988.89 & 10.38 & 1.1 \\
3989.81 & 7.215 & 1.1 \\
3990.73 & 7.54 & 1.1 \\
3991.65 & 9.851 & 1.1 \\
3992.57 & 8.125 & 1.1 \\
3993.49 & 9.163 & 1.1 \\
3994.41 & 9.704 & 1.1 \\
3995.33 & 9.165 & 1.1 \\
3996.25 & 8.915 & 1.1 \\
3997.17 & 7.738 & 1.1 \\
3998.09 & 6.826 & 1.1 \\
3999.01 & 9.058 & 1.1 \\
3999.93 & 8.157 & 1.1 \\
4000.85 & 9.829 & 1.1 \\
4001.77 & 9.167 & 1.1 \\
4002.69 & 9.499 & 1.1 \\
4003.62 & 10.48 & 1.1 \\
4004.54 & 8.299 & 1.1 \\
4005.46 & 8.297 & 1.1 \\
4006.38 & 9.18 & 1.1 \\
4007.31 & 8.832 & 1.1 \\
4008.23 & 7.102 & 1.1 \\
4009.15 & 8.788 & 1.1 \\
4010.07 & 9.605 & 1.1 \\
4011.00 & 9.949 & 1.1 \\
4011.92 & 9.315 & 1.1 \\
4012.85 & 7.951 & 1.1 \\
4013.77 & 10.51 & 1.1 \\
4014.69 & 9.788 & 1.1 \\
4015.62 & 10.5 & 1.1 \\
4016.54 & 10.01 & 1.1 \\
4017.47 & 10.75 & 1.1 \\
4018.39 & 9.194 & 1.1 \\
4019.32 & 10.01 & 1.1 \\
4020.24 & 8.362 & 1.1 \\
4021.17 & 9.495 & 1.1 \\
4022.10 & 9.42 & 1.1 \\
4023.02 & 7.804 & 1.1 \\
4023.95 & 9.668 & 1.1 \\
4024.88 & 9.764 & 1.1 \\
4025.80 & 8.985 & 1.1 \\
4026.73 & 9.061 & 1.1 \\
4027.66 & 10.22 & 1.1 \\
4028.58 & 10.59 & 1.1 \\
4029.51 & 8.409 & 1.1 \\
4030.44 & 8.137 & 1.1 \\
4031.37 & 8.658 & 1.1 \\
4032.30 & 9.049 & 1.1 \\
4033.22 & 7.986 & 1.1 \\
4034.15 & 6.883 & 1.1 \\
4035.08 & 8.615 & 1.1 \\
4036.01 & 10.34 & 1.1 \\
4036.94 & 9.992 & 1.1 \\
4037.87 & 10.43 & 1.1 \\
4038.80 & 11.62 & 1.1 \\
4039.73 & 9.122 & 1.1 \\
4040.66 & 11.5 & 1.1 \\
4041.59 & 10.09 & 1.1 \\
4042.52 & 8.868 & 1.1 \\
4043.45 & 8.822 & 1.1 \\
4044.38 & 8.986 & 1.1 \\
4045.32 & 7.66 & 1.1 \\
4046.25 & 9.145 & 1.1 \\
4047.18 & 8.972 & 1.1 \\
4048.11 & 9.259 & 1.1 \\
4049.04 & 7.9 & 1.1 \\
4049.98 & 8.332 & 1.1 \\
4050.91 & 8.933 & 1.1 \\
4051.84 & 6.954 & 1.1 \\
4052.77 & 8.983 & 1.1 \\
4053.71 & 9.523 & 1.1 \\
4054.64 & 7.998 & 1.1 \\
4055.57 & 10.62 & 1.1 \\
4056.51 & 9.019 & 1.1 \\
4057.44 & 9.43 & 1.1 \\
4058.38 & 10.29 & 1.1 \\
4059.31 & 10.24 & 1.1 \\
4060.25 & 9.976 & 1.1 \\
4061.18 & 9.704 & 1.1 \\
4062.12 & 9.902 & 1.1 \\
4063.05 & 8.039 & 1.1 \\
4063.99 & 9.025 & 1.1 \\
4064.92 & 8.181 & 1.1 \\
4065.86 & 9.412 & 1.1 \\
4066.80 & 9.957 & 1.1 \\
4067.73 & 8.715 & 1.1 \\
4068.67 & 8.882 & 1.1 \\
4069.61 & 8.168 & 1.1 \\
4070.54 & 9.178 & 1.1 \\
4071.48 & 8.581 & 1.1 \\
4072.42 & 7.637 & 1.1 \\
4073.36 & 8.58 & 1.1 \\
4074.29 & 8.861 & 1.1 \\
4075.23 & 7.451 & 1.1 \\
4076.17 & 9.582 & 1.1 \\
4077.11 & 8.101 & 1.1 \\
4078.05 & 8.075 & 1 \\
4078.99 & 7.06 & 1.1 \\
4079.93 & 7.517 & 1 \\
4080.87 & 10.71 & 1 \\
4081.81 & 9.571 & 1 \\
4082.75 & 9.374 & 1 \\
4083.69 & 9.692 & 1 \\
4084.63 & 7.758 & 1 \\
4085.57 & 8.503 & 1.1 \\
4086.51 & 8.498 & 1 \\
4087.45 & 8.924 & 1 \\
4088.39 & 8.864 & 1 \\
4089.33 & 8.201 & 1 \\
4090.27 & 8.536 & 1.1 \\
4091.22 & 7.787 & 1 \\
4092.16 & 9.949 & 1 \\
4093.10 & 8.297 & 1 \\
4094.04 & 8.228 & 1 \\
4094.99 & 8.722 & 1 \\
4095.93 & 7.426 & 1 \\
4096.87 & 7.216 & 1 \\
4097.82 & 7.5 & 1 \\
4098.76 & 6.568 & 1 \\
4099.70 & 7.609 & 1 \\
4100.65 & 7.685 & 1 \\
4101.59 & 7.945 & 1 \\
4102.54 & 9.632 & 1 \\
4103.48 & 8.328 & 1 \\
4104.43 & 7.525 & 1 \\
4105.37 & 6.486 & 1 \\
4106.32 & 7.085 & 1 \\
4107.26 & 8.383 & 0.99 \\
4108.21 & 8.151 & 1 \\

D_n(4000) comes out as 1.3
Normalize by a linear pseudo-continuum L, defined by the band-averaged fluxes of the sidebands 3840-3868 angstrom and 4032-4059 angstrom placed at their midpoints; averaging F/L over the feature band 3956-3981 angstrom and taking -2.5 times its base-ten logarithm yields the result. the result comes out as 0.36 mag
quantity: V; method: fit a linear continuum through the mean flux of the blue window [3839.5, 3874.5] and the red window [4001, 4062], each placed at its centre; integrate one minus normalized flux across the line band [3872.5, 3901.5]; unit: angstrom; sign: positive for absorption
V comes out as 5.6 angstrom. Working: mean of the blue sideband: 7.79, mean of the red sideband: 9.25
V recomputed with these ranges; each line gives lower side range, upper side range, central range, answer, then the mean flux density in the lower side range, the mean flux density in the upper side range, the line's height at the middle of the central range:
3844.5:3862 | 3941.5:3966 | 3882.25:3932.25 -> 2.6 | 7.6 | 7.72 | 7.67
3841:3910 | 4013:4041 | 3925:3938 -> 2.5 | 7.3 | 9.47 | 8.1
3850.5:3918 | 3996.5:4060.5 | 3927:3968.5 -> 6.0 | 7.43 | 9.17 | 8.2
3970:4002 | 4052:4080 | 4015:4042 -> -3.4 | 7.87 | 8.89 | 8.41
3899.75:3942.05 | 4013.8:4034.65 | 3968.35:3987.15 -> 3.6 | 7.45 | 9.24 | 8.44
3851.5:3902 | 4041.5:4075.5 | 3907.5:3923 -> -1.5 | 7.21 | 8.92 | 7.57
